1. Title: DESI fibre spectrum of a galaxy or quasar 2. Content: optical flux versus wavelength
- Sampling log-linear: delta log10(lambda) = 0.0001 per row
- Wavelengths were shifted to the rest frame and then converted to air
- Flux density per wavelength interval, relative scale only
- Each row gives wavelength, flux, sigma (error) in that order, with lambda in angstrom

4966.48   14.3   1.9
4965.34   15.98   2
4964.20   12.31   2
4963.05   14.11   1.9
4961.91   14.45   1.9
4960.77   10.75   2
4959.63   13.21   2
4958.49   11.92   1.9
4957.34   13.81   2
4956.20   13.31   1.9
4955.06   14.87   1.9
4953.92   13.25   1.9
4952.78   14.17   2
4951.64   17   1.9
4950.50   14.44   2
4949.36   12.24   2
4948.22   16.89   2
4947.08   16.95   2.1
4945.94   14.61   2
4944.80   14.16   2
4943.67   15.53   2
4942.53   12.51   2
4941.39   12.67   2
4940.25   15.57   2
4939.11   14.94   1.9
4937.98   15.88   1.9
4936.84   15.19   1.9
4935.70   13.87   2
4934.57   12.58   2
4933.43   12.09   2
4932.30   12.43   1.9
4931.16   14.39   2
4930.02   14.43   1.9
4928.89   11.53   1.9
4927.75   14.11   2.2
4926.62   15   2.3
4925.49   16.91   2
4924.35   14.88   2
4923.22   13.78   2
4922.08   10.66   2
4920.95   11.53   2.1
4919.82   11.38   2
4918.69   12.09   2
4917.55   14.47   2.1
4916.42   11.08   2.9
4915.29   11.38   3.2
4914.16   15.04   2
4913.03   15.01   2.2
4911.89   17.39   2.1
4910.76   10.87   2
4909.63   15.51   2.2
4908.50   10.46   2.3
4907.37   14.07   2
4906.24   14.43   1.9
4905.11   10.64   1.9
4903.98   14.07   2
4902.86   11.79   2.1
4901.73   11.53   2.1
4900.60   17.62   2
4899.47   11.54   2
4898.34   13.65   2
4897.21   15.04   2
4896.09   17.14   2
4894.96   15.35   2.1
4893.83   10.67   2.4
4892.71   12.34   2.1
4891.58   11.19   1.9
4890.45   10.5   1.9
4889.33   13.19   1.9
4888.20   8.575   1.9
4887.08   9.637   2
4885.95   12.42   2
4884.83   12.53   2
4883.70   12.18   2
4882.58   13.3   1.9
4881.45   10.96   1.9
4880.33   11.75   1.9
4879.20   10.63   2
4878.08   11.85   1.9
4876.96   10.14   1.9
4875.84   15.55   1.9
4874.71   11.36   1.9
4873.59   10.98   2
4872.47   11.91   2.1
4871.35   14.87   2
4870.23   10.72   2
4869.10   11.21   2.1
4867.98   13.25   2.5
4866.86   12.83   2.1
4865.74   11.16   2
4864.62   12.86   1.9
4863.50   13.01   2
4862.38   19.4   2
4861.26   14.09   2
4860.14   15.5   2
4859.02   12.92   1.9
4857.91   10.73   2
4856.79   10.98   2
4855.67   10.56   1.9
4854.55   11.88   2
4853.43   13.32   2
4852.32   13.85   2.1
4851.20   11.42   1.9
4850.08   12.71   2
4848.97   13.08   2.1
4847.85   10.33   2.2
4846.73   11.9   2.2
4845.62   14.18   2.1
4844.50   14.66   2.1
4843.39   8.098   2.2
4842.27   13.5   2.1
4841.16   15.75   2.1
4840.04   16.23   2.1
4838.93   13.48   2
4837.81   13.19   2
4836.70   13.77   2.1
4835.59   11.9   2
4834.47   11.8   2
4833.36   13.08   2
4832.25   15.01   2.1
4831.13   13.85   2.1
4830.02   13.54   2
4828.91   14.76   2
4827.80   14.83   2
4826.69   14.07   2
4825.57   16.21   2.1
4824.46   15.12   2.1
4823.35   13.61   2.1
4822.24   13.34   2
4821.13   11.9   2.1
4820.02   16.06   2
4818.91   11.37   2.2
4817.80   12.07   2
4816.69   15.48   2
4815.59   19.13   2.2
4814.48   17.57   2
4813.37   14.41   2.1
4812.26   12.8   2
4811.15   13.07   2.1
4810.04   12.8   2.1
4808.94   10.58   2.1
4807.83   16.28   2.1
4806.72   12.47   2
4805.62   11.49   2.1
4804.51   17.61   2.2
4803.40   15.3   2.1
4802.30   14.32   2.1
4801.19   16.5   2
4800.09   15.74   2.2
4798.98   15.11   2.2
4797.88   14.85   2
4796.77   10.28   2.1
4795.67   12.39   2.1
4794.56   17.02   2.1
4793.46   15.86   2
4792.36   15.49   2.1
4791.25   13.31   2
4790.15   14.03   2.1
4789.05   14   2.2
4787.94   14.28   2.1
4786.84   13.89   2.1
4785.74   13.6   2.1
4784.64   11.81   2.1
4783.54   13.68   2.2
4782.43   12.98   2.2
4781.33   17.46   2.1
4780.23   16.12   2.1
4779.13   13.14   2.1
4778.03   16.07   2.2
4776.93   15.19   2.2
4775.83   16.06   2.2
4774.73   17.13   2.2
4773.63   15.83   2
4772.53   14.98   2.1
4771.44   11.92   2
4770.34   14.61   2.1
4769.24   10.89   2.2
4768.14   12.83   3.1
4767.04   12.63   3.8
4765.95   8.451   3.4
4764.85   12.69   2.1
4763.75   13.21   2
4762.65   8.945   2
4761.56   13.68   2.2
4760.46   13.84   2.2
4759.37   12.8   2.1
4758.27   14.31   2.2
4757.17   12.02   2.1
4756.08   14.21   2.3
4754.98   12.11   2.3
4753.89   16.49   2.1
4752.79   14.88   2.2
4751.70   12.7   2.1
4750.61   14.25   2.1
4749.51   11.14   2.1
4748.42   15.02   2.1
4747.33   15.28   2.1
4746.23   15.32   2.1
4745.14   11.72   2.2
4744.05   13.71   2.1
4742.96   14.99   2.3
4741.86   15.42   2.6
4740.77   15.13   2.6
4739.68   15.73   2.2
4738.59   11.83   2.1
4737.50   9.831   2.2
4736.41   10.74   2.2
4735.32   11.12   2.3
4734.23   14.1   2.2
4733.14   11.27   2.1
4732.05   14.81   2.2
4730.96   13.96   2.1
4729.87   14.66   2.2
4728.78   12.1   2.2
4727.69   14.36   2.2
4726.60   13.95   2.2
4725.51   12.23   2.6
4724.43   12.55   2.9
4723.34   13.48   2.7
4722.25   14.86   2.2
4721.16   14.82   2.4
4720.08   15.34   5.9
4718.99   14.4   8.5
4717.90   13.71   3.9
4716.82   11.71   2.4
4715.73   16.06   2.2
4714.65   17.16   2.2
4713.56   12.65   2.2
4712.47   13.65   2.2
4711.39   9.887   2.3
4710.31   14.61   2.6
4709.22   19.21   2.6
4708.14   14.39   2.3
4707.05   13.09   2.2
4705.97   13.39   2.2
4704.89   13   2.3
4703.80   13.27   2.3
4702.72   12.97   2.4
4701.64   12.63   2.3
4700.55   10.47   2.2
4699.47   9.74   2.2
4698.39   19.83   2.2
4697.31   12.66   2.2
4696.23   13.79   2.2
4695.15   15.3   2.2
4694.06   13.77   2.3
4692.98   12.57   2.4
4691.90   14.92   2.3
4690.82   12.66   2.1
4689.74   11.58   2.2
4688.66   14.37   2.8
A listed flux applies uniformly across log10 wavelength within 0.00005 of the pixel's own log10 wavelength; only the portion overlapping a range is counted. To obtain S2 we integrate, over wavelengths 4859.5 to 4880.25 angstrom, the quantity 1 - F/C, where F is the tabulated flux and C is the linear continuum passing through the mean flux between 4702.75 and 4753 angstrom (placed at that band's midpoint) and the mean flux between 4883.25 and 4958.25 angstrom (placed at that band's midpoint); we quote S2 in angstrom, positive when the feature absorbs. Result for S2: 1.1 angstrom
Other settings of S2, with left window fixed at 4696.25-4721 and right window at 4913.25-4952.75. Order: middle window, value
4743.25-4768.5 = 1.25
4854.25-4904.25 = 4.78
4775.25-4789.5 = -0.65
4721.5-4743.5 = 0.74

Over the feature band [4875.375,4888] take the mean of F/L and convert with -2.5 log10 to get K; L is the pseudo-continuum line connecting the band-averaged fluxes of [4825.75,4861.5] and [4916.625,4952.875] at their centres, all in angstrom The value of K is 0.15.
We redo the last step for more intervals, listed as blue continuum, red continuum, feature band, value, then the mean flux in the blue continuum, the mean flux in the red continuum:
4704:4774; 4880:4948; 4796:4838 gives -0.05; 13.5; 13.3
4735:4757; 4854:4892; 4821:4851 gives -0.07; 13.6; 12.2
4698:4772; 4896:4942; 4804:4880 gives 0.02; 13.4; 13.6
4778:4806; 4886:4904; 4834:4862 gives 0.05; 14.5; 12.7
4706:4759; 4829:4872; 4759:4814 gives -0.04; 13.8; 13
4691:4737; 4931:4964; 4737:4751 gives -0.01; 13.6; 14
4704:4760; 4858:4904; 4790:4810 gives -0.09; 13.7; 12.7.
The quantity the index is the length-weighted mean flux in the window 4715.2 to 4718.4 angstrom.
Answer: 13.8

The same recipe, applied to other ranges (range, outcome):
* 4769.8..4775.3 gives 14.9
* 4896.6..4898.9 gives 14.4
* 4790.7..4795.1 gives 15.4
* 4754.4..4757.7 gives 12.8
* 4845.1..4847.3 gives 13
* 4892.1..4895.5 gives 12.7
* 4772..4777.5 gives 15.8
